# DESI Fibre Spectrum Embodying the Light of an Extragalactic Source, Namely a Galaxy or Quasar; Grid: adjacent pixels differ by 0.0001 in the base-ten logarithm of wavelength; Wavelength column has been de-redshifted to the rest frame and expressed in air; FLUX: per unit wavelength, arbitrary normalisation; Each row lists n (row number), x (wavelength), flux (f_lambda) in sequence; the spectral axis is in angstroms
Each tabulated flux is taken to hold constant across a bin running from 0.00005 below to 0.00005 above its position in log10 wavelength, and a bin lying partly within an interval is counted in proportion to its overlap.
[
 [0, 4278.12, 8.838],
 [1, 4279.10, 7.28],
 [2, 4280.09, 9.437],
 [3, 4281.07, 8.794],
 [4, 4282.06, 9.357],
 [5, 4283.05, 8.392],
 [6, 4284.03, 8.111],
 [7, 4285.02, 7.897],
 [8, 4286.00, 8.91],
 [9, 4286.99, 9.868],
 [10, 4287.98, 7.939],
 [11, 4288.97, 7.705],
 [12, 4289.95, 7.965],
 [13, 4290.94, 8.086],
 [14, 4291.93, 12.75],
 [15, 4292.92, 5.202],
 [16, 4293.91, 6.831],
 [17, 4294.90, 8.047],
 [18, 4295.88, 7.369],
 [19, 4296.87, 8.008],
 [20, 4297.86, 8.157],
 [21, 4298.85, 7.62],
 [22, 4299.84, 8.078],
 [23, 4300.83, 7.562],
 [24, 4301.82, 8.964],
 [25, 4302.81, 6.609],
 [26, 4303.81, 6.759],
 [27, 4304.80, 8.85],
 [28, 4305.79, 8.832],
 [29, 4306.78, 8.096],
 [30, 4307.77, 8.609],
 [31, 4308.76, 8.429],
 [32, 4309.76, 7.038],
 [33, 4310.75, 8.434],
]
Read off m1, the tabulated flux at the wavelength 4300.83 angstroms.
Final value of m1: 7.562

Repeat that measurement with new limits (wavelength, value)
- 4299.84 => 8.078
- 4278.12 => 8.838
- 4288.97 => 7.705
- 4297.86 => 8.157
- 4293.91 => 6.831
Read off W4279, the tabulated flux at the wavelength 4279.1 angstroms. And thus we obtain 7.28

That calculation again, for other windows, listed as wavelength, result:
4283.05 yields 8.392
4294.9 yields 8.047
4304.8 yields 8.85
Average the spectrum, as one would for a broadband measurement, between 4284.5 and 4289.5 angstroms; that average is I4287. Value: 8.46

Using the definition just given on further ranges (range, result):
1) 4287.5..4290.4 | 7.88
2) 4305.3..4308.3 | 8.53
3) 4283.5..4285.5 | 8.02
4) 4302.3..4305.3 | 7.4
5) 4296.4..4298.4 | 8.07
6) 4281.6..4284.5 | 8.62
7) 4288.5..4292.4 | 9.12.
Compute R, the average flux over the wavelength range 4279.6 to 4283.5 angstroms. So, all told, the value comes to 9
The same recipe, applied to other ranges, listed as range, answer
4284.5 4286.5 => 8.4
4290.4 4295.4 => 8.18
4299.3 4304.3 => 7.58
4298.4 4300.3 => 7.85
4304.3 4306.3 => 8.85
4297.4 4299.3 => 7.89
